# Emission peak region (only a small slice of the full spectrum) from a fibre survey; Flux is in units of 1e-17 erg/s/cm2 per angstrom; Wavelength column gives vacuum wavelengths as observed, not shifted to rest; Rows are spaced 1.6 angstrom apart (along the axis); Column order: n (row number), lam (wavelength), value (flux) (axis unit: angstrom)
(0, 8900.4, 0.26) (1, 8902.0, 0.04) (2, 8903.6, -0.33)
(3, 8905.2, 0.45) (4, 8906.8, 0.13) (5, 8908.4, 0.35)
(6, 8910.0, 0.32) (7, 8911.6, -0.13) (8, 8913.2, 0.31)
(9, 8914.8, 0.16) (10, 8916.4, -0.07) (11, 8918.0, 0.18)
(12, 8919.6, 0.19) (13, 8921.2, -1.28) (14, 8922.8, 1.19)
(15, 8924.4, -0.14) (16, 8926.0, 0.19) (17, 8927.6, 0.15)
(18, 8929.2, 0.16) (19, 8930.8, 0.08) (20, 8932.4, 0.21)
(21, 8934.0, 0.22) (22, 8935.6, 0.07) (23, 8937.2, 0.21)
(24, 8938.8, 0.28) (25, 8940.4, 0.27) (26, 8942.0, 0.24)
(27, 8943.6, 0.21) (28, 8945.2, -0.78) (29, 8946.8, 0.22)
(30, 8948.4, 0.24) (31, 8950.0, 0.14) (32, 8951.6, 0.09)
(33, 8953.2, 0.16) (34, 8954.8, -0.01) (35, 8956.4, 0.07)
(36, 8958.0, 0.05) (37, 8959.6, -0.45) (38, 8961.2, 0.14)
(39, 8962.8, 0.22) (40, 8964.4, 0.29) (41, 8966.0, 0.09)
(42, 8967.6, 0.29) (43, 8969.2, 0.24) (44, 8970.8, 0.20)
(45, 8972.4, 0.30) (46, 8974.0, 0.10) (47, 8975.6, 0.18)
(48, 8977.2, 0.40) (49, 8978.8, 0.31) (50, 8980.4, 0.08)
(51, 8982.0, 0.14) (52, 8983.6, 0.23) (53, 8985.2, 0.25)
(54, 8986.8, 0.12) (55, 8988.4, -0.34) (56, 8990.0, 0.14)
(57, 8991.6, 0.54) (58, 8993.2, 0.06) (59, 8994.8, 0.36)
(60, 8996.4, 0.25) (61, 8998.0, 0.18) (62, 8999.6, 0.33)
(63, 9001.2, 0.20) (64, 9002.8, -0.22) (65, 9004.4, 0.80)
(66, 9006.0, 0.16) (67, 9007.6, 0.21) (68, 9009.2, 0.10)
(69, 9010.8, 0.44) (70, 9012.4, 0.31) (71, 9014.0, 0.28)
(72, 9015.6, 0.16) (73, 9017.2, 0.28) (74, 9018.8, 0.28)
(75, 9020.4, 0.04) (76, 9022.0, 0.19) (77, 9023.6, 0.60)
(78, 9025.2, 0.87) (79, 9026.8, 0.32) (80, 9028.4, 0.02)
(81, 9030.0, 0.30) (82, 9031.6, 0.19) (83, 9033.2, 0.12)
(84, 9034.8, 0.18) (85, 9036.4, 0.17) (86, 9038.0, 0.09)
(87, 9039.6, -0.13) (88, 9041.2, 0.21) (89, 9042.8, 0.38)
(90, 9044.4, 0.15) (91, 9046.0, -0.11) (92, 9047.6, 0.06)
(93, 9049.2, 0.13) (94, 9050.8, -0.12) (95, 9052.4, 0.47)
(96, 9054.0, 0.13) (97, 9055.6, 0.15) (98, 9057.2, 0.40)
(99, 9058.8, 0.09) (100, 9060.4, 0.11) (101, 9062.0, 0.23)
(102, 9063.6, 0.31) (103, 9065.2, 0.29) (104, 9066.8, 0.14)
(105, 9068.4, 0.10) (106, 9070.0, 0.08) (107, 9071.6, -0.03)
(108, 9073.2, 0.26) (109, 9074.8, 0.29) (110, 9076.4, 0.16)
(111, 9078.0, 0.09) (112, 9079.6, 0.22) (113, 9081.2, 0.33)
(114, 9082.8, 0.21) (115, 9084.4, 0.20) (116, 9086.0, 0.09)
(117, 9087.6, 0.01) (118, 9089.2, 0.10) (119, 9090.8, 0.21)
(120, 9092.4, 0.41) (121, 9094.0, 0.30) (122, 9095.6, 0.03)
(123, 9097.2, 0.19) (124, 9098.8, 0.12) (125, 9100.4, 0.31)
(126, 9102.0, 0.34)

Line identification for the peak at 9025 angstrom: H-gamma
